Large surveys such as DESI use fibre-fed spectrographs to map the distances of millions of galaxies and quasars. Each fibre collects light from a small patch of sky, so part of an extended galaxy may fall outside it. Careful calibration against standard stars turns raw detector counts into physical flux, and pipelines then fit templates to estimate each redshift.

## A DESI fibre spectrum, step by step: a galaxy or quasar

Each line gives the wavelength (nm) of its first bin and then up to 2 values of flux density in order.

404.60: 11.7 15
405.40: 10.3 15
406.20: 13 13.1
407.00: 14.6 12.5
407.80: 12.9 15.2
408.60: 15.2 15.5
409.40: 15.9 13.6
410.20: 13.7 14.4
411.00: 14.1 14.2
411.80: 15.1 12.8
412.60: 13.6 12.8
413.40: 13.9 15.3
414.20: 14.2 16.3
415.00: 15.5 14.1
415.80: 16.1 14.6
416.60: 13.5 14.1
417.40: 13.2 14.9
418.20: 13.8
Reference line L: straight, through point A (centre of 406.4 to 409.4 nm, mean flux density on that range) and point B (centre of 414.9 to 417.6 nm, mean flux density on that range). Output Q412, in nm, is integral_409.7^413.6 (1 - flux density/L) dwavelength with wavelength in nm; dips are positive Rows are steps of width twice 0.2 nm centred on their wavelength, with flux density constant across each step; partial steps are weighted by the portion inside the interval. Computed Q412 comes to 0.14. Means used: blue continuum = 14.3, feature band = 13.8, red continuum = 14.4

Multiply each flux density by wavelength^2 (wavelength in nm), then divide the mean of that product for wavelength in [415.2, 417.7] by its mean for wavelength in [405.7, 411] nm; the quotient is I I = 1.05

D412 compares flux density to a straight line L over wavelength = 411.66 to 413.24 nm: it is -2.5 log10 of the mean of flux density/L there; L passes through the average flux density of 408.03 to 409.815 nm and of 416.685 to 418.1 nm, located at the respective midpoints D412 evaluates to 0.09 mag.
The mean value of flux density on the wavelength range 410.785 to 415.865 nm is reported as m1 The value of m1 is 14.4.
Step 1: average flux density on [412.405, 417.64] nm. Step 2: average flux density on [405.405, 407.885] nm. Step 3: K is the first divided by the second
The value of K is 1.1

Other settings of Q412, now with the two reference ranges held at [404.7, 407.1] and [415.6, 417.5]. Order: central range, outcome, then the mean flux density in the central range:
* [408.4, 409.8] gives -0.16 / 15.3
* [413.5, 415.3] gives -0.13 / 15.2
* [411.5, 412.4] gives 0.00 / 14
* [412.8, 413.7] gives 0.03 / 13.6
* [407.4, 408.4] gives -0.01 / 13.7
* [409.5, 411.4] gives -0.04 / 14.1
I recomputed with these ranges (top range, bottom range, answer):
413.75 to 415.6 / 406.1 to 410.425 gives 1.10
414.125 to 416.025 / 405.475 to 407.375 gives 1.18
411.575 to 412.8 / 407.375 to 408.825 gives 1.00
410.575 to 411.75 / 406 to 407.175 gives 1.08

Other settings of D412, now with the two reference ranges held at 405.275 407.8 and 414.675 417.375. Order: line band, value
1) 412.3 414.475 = 0.02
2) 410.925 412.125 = -0.03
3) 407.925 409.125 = -0.13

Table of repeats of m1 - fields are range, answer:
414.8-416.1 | 15.2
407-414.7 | 14.3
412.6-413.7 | 13.6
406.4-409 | 14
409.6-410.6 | 13.8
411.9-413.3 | 13.3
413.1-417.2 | 14.7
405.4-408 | 13.3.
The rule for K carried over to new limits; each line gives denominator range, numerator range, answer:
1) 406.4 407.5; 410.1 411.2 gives 1.05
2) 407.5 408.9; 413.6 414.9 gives 1.06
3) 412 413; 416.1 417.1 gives 1.07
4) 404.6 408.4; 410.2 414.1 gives 1.04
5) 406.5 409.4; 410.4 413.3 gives 0.97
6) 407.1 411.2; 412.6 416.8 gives 1.02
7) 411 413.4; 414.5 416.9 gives 1.09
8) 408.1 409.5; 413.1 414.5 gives 0.94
